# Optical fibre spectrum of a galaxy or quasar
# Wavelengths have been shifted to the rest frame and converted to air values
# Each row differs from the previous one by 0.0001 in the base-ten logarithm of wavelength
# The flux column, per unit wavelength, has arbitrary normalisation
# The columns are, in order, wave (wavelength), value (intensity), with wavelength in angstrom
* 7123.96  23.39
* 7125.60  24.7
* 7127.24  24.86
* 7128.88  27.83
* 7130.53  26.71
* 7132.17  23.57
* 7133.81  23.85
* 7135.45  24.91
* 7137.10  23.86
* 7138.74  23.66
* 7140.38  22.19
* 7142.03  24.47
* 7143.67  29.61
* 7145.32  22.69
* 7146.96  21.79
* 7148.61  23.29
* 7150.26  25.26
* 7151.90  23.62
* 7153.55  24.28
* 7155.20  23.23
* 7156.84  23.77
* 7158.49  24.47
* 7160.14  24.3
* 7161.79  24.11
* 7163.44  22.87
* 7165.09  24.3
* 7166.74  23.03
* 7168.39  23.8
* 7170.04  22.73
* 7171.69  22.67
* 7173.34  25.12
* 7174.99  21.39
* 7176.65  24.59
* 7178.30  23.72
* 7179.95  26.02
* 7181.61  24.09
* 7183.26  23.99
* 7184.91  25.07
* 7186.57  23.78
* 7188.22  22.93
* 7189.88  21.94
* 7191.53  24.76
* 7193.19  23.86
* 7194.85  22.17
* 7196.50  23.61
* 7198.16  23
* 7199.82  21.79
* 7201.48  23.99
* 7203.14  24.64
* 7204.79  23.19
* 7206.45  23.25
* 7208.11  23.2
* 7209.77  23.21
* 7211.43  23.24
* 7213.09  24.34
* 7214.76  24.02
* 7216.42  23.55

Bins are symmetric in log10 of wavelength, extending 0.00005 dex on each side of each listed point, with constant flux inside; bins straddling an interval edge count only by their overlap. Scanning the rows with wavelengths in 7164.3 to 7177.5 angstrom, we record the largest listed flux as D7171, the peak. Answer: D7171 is 25.12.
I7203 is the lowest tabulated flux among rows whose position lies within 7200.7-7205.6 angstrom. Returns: 23.19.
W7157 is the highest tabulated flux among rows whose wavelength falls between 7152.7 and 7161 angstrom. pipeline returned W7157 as 24.47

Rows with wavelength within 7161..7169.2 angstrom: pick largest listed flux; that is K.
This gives 24.3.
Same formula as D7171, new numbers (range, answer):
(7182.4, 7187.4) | 25.07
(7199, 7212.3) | 24.64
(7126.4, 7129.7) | 27.83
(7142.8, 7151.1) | 29.61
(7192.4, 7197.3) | 23.86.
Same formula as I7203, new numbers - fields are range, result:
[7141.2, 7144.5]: 24.47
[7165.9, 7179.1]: 21.39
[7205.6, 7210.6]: 23.2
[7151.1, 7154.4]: 23.62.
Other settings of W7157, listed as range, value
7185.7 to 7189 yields 23.78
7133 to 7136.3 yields 24.91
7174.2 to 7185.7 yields 26.02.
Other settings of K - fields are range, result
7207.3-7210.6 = 23.21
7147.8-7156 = 25.26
